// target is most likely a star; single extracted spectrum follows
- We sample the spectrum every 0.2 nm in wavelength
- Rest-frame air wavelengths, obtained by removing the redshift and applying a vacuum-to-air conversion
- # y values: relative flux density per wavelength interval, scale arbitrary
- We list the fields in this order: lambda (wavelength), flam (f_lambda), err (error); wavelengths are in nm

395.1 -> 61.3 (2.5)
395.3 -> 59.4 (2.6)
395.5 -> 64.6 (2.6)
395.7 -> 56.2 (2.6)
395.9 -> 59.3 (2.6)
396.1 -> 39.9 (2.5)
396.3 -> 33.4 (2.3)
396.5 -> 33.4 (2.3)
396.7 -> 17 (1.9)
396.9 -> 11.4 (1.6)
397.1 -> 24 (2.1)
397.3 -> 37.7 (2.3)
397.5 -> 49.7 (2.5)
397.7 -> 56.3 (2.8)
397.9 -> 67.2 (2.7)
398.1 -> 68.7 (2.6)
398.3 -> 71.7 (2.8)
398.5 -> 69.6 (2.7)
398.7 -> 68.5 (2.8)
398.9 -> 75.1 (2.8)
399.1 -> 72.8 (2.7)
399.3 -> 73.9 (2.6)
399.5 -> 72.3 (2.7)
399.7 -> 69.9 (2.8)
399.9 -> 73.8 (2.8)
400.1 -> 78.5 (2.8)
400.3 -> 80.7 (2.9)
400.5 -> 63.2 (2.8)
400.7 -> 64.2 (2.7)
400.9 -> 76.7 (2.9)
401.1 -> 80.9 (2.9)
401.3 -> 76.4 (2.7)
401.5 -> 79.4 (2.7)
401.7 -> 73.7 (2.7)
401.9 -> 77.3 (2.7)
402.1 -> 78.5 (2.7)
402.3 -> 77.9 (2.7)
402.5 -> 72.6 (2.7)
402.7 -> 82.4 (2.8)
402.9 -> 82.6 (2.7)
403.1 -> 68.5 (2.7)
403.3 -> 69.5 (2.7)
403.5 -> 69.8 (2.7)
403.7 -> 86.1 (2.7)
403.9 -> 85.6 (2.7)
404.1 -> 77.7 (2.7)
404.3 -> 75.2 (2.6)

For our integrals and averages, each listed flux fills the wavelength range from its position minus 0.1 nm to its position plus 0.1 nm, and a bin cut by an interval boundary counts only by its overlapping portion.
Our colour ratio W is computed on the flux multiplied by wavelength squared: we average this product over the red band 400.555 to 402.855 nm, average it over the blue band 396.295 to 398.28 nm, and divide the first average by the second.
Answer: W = 1.88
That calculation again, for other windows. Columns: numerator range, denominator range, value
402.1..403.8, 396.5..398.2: 1.91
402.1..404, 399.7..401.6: 1.05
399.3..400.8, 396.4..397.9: 2.08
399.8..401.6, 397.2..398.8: 1.24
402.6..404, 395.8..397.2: 2.58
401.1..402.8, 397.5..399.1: 1.17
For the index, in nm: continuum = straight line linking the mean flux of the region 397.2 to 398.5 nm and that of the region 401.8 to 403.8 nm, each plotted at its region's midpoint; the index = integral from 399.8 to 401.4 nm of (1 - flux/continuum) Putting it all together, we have -0.13 nm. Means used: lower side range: 59.4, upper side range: 76.5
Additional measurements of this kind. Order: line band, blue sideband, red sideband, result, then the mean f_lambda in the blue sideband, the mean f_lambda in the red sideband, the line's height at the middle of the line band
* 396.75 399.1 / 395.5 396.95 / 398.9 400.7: 0.08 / 38.6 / 72.7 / 54.9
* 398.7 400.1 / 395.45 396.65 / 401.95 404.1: -0.28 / 45.8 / 77.4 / 61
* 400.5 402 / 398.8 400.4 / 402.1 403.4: 0.01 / 74.6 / 75.8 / 75.2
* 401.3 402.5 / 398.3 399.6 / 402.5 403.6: -0.05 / 72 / 74.4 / 73.7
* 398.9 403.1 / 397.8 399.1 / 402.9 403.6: -0.26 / 70.3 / 71.2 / 70.8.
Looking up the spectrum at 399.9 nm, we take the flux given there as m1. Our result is 73.8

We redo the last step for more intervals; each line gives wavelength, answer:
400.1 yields 78.5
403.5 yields 69.8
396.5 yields 33.4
